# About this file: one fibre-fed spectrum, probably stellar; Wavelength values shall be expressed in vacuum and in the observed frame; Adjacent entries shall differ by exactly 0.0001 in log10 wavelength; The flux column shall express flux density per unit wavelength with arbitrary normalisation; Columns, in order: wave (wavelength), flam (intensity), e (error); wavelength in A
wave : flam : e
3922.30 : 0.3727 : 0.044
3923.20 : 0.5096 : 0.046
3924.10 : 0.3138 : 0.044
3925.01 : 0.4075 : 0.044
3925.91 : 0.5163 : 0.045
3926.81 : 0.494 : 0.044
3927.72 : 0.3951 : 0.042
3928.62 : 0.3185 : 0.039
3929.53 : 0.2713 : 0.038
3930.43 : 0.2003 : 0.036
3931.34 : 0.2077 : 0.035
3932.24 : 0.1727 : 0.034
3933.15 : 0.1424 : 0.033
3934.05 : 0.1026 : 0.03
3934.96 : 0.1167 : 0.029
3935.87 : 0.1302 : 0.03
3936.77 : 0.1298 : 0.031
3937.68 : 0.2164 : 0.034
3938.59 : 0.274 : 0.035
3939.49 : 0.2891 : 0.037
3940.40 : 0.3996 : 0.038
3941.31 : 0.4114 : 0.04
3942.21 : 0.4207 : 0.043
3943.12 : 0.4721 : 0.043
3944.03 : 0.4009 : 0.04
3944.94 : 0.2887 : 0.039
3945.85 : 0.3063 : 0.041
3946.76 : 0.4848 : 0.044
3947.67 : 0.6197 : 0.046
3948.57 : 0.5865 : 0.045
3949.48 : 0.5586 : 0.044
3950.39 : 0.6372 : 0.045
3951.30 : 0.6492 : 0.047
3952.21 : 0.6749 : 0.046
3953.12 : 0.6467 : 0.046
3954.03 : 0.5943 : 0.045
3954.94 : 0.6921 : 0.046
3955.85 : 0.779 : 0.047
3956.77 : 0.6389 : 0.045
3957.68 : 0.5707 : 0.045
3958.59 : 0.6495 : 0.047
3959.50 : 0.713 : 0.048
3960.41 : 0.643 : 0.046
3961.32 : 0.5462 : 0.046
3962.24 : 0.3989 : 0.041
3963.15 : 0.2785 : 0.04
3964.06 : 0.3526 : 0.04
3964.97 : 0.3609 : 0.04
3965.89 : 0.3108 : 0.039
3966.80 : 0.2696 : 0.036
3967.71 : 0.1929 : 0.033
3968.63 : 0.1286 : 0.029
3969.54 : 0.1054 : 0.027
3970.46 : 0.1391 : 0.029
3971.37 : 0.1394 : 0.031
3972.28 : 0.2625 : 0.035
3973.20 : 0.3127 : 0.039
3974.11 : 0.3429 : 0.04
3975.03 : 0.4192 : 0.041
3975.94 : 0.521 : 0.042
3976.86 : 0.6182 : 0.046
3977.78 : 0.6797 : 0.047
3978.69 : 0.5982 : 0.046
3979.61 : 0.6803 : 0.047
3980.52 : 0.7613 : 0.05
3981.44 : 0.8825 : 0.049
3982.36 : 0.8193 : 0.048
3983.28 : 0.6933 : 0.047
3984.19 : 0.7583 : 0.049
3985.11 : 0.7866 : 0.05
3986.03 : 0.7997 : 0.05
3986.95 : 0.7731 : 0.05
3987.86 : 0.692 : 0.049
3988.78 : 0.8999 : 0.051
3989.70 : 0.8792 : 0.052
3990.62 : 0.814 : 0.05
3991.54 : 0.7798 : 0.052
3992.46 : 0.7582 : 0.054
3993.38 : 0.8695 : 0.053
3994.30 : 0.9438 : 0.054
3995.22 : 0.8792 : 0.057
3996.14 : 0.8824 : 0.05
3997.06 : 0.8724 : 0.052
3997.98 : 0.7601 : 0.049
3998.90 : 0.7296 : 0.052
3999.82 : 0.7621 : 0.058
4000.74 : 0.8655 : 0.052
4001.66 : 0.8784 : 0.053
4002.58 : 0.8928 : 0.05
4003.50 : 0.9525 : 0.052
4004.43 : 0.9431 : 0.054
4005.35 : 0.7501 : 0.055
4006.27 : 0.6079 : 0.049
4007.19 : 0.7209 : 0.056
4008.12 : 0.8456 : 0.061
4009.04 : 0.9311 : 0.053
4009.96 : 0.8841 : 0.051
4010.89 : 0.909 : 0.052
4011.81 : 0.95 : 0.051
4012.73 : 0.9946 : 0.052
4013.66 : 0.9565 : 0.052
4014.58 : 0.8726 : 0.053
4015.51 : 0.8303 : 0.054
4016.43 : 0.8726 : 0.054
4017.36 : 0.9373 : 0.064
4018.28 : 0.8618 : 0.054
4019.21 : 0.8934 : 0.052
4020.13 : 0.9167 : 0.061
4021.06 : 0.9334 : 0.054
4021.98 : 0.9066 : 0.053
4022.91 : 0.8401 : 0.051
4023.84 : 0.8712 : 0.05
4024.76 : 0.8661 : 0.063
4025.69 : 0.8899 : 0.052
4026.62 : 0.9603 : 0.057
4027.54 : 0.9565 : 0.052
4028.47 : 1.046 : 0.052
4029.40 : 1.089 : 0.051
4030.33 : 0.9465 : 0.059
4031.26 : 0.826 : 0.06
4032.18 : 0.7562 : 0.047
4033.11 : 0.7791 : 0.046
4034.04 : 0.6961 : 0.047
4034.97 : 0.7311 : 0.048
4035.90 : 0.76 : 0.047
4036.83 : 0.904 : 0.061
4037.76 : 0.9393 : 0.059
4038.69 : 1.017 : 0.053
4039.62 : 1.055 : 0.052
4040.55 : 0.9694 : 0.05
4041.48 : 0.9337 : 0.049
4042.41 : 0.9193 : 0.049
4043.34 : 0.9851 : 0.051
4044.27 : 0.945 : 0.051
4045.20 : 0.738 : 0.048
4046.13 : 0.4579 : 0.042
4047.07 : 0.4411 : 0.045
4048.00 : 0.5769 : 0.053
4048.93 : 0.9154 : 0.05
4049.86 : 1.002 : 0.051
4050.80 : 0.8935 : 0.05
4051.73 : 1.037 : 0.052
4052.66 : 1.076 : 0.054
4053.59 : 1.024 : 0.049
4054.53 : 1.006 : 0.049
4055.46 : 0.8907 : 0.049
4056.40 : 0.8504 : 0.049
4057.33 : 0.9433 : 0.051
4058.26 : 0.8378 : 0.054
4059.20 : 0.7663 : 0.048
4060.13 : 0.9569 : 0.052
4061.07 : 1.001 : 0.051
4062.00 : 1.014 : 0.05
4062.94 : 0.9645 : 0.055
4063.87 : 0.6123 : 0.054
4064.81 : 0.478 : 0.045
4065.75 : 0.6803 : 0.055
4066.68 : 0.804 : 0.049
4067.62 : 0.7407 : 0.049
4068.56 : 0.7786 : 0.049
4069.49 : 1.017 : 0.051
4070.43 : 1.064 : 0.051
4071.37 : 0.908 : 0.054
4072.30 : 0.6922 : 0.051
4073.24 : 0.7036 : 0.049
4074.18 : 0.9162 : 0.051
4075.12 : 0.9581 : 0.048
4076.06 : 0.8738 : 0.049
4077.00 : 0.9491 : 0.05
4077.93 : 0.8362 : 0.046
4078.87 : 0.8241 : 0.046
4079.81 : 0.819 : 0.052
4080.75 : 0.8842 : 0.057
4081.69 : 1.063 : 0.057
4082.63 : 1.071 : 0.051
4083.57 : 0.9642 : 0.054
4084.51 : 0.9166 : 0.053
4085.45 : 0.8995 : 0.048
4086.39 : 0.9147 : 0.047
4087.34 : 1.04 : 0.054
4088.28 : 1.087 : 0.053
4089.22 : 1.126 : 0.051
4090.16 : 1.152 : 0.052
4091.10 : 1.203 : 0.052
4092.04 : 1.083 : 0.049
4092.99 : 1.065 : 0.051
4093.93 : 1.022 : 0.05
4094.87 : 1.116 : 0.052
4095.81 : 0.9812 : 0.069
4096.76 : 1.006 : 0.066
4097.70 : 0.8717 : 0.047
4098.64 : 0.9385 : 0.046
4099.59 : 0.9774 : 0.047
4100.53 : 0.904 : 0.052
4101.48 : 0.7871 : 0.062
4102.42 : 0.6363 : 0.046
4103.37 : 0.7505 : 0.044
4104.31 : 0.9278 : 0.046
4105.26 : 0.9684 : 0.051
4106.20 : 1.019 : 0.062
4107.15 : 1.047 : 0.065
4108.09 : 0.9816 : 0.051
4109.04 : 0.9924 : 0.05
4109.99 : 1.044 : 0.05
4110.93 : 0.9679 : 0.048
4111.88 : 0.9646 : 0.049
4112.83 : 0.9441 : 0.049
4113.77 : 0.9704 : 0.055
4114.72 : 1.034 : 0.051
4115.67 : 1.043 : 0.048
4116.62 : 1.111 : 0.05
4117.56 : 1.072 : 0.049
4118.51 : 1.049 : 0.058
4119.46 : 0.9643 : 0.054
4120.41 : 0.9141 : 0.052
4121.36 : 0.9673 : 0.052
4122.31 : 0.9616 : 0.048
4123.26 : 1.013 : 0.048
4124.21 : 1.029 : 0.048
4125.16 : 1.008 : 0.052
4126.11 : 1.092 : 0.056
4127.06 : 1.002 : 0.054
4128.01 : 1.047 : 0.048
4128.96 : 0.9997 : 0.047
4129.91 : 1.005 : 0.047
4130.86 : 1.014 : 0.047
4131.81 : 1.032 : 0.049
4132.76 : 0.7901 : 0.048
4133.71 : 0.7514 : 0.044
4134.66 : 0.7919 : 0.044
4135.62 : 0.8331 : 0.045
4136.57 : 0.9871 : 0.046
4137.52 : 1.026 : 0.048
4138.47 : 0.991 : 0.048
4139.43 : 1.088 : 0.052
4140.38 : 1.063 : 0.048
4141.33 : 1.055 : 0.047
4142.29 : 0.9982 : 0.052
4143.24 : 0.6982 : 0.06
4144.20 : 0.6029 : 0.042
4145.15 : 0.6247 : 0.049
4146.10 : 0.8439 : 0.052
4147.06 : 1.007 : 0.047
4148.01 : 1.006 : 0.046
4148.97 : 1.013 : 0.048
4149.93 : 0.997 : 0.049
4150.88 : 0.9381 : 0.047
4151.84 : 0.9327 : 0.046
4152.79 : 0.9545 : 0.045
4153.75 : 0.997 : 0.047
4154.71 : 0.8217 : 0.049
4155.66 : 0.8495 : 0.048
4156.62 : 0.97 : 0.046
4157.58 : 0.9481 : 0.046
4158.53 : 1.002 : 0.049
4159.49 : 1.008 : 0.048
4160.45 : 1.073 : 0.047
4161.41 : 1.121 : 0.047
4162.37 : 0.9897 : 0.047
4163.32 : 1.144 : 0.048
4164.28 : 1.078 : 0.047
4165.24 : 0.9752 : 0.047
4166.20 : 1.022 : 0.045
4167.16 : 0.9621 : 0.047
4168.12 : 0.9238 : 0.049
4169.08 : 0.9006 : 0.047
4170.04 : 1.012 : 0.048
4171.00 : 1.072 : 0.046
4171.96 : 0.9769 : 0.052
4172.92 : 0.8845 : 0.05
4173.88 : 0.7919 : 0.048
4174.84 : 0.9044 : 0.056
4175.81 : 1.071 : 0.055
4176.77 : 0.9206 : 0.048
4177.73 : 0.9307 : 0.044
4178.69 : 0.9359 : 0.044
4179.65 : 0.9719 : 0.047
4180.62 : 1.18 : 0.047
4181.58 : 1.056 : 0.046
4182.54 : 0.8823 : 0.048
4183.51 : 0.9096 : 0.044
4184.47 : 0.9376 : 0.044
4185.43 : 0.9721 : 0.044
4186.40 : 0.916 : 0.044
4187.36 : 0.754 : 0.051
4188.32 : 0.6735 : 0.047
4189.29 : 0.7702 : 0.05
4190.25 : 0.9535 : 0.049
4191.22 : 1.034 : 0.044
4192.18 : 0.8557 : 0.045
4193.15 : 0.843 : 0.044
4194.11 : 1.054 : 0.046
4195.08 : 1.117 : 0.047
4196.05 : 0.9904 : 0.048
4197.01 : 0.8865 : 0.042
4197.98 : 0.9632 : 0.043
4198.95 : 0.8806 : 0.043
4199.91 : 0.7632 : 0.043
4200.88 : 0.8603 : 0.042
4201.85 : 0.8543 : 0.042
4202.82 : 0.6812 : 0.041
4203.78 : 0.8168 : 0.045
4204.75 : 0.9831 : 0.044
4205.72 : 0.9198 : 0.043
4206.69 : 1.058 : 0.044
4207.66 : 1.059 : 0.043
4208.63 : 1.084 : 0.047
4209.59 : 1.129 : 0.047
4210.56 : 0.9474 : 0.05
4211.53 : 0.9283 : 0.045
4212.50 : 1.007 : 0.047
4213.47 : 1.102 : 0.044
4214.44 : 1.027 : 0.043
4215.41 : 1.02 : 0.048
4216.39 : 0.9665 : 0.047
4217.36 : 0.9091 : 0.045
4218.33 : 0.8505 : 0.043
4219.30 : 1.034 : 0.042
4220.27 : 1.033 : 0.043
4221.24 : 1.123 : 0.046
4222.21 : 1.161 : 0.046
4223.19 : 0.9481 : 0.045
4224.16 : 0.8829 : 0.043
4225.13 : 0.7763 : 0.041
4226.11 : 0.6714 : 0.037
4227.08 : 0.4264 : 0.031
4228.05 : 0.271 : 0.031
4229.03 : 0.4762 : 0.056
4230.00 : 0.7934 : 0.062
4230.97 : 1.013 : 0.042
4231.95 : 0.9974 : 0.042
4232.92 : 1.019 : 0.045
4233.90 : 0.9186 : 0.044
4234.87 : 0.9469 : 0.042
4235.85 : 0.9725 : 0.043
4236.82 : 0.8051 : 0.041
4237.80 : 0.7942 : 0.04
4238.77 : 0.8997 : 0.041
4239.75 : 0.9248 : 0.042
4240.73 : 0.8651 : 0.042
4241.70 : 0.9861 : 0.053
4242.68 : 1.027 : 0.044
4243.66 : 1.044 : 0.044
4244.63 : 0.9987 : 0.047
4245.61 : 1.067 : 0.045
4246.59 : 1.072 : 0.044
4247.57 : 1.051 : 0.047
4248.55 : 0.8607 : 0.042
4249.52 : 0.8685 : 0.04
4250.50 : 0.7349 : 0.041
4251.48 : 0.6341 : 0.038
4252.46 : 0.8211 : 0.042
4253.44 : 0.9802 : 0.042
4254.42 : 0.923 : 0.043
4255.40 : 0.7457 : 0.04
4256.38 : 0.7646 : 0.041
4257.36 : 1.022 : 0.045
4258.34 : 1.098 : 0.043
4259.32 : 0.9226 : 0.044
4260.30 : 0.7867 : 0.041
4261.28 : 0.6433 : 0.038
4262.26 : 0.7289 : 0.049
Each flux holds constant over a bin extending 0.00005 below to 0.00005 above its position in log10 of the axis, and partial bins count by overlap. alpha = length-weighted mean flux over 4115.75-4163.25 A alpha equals 0.963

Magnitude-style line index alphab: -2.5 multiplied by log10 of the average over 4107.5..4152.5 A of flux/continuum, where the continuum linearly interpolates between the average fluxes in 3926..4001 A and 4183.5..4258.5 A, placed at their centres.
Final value -0.243 mag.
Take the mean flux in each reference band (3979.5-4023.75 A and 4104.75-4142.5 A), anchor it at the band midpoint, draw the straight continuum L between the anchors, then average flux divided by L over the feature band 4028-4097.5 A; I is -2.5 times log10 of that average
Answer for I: 0.02 mag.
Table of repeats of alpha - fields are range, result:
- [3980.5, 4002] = 0.815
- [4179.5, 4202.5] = 0.917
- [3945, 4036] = 0.706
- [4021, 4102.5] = 0.902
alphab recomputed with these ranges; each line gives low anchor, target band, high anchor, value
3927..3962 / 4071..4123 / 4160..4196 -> -0.23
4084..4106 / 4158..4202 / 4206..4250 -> -0.01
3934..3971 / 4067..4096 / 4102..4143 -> -0.14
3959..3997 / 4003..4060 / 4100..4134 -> -0.21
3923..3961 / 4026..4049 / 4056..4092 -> -0.11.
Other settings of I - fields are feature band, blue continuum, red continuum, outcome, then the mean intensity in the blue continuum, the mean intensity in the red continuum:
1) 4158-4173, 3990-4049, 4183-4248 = -0.13 mag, 0.859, 0.917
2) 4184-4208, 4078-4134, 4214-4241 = 0.00 mag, 0.98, 0.875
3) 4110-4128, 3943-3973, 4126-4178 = -0.16 mag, 0.456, 0.954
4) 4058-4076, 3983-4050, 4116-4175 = 0.07 mag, 0.853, 0.964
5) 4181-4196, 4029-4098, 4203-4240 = -0.01 mag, 0.902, 0.911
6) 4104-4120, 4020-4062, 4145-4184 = -0.08 mag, 0.887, 0.969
